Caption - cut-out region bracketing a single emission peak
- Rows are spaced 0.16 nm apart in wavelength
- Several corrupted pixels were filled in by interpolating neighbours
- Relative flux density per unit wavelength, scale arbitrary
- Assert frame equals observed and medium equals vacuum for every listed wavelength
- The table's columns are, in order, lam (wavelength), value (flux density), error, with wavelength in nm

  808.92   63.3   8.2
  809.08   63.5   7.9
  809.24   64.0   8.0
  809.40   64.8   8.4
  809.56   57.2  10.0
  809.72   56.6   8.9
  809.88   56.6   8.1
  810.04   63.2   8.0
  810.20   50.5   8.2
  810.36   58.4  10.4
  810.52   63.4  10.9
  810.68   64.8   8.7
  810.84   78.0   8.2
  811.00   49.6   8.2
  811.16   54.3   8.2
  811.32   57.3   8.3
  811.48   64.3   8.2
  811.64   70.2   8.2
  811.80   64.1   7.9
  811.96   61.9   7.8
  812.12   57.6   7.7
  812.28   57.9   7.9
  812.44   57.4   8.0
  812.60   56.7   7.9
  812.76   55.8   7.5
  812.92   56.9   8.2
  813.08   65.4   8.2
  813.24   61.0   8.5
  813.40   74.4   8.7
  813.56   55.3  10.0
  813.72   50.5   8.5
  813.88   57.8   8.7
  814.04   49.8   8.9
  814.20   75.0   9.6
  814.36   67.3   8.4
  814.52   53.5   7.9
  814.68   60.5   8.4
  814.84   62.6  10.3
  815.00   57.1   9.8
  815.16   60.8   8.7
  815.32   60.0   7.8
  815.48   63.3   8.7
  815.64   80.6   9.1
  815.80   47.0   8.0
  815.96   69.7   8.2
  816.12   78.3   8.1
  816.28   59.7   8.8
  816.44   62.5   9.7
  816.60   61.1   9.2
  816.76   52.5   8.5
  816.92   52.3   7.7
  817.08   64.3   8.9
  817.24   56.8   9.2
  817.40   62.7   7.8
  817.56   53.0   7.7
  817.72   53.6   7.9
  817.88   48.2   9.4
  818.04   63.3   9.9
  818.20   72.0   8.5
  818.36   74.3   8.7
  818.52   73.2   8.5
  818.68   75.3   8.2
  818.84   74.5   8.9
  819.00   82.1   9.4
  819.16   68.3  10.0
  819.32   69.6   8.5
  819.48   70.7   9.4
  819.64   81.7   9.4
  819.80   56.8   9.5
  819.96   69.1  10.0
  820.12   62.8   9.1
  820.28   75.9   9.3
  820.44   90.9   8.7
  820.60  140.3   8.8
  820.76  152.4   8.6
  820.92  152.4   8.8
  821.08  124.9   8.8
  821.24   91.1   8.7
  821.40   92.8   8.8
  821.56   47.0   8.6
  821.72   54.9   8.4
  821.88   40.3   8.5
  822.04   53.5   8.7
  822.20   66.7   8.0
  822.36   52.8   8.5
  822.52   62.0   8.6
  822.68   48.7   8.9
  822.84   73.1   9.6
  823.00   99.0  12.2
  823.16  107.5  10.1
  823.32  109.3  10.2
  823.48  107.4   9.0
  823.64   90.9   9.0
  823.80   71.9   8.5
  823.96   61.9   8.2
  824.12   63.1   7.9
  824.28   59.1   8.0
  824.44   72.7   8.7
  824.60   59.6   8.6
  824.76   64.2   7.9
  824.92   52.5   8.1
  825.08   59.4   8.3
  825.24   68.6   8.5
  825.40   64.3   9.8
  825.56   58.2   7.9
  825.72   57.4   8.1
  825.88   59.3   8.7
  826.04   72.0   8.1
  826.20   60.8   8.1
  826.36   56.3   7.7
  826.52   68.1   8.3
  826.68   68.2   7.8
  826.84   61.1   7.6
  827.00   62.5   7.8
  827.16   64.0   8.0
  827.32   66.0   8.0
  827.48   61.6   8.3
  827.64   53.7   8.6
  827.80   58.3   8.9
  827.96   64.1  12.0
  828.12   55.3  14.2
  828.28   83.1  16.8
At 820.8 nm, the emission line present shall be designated H-alpha 6563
